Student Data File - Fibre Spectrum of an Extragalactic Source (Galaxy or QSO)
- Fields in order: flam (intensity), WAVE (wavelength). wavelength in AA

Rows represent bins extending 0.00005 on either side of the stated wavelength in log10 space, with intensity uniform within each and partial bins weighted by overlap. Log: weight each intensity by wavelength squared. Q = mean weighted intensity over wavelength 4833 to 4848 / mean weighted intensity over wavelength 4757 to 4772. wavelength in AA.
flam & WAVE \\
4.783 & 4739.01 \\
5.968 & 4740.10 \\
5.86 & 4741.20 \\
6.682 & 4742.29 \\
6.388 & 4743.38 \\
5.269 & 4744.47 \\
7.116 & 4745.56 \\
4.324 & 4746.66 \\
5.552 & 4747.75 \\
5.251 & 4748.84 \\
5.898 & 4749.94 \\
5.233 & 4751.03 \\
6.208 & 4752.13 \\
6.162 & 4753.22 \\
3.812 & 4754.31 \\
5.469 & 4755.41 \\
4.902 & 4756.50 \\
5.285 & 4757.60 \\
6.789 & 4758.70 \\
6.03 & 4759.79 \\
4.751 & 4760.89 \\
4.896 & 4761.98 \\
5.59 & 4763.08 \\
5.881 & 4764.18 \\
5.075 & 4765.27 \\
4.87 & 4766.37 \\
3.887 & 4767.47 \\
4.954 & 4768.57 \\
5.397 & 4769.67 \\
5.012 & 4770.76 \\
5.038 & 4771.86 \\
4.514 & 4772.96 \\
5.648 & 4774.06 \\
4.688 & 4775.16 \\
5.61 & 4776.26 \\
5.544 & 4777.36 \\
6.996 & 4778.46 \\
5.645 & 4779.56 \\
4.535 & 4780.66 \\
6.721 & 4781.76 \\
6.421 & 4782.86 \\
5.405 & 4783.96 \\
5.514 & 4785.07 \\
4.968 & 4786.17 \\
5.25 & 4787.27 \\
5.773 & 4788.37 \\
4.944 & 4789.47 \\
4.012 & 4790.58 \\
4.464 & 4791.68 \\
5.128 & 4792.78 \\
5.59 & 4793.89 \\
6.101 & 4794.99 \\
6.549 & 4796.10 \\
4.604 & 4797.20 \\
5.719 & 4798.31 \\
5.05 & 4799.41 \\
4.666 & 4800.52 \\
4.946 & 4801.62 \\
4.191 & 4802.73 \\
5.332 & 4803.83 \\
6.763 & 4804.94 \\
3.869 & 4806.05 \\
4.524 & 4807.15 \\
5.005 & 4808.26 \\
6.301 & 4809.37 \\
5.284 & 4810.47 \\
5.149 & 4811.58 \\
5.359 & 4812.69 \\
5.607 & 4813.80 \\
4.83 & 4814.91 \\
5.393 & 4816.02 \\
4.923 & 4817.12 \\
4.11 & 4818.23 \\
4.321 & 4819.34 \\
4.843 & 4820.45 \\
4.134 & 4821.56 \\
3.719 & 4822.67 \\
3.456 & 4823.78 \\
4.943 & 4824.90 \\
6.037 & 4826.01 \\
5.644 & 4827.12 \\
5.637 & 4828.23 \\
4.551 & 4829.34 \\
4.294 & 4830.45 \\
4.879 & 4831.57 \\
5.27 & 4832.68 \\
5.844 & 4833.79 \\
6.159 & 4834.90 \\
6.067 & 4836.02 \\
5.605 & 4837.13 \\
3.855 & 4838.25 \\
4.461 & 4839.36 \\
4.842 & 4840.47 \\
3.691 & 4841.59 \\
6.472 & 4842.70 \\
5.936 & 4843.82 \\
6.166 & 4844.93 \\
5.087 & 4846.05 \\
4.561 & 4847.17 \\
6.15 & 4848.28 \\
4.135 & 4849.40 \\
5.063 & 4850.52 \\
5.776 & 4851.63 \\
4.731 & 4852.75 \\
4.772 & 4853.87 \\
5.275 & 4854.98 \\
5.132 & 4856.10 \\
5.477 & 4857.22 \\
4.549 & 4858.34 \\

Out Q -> 1.0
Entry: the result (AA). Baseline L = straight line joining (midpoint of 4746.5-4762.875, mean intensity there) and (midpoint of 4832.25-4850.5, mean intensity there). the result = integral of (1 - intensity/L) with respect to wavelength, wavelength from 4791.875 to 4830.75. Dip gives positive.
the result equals 2.0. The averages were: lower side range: 5.4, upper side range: 5.26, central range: 5.04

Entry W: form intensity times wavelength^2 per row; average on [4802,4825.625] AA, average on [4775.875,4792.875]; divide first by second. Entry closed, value 0.91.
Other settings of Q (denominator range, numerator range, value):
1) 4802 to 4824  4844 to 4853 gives 1.09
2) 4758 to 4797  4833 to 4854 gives 1.00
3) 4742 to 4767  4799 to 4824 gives 0.90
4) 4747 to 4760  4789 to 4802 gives 0.95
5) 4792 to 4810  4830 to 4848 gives 1.01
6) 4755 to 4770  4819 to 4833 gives 0.93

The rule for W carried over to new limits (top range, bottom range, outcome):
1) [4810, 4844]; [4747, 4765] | 0.94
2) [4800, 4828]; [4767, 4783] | 0.94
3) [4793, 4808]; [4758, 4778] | 1.01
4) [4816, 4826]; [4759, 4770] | 0.88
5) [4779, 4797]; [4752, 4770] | 1.04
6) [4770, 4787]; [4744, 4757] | 1.02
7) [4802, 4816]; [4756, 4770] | 1.01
